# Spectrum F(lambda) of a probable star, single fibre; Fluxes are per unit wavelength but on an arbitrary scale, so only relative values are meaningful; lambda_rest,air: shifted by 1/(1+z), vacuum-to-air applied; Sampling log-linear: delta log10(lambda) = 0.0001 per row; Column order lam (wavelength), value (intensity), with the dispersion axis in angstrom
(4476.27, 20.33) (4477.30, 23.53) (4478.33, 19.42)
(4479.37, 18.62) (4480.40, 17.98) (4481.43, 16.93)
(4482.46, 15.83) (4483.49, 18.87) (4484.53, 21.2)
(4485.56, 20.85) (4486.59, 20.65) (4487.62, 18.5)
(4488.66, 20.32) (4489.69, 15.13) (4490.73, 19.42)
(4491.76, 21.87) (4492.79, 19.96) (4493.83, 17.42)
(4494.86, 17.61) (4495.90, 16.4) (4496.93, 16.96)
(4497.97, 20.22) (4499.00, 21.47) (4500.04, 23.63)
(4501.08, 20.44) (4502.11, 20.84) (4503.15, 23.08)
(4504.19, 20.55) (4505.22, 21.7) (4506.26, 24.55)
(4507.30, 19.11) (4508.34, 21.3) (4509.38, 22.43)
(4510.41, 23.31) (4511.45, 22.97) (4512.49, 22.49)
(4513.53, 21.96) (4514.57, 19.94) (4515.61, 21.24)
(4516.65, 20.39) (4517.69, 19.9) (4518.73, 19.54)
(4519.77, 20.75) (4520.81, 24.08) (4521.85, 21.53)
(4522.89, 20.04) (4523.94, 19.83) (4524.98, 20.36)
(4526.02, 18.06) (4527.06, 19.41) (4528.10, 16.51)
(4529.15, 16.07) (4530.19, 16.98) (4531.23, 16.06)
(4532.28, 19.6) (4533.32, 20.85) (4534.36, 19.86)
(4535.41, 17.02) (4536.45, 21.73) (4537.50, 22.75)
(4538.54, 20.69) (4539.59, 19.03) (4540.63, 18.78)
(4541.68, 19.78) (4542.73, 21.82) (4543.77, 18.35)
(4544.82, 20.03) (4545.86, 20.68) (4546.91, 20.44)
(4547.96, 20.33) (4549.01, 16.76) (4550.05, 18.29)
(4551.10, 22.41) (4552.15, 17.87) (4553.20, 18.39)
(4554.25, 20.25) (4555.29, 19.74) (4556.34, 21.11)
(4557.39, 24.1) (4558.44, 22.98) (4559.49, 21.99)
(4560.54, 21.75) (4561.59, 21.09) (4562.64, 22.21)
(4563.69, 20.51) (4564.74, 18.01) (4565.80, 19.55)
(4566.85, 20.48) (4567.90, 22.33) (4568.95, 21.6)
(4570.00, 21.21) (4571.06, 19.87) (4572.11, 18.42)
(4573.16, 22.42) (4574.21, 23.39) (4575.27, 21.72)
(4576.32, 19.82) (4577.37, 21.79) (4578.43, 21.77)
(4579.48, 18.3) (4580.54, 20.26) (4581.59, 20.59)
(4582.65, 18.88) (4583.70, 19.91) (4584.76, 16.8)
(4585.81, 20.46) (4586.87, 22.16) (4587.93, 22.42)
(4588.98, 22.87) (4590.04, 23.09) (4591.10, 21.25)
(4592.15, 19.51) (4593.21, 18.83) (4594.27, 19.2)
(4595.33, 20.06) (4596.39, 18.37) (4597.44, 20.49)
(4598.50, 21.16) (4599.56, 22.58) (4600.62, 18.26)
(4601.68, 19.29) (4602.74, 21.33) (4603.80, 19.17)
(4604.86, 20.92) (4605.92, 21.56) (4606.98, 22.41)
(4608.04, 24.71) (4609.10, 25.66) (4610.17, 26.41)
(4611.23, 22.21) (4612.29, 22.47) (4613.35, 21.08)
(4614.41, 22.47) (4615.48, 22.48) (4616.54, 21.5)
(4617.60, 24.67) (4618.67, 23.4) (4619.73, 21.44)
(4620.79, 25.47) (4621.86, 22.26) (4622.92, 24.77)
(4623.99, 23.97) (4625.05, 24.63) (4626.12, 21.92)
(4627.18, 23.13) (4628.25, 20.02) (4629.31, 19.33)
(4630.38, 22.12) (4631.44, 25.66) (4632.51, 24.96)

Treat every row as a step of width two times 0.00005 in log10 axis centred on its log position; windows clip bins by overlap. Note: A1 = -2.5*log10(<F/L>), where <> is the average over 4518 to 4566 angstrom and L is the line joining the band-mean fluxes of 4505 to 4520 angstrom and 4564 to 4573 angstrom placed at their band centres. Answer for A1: 0.05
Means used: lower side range 21.4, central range 20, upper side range 20.3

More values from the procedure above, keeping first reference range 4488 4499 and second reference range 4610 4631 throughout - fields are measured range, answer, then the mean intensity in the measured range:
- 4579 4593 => 0.06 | 20.5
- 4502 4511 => -0.15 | 21.9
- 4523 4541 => 0.05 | 19.1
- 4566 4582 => 0.02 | 20.9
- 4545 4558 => 0.03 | 20.1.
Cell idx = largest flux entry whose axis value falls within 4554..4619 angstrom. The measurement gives 26.41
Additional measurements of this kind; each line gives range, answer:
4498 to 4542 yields 24.55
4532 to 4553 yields 22.75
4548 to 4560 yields 24.1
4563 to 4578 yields 23.39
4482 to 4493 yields 21.87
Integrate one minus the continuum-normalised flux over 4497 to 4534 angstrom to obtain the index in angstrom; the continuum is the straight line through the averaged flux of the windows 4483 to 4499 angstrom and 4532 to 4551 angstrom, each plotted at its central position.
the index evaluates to -2.1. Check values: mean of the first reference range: 19.1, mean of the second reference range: 19.9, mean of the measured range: 20.6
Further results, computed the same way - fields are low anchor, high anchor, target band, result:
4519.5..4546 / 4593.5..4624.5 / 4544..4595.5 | 0.5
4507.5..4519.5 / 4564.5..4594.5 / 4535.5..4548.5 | 0.5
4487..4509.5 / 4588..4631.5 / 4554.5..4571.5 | 0.0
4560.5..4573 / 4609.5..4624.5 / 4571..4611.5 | 1.6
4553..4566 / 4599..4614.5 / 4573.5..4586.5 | 0.7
